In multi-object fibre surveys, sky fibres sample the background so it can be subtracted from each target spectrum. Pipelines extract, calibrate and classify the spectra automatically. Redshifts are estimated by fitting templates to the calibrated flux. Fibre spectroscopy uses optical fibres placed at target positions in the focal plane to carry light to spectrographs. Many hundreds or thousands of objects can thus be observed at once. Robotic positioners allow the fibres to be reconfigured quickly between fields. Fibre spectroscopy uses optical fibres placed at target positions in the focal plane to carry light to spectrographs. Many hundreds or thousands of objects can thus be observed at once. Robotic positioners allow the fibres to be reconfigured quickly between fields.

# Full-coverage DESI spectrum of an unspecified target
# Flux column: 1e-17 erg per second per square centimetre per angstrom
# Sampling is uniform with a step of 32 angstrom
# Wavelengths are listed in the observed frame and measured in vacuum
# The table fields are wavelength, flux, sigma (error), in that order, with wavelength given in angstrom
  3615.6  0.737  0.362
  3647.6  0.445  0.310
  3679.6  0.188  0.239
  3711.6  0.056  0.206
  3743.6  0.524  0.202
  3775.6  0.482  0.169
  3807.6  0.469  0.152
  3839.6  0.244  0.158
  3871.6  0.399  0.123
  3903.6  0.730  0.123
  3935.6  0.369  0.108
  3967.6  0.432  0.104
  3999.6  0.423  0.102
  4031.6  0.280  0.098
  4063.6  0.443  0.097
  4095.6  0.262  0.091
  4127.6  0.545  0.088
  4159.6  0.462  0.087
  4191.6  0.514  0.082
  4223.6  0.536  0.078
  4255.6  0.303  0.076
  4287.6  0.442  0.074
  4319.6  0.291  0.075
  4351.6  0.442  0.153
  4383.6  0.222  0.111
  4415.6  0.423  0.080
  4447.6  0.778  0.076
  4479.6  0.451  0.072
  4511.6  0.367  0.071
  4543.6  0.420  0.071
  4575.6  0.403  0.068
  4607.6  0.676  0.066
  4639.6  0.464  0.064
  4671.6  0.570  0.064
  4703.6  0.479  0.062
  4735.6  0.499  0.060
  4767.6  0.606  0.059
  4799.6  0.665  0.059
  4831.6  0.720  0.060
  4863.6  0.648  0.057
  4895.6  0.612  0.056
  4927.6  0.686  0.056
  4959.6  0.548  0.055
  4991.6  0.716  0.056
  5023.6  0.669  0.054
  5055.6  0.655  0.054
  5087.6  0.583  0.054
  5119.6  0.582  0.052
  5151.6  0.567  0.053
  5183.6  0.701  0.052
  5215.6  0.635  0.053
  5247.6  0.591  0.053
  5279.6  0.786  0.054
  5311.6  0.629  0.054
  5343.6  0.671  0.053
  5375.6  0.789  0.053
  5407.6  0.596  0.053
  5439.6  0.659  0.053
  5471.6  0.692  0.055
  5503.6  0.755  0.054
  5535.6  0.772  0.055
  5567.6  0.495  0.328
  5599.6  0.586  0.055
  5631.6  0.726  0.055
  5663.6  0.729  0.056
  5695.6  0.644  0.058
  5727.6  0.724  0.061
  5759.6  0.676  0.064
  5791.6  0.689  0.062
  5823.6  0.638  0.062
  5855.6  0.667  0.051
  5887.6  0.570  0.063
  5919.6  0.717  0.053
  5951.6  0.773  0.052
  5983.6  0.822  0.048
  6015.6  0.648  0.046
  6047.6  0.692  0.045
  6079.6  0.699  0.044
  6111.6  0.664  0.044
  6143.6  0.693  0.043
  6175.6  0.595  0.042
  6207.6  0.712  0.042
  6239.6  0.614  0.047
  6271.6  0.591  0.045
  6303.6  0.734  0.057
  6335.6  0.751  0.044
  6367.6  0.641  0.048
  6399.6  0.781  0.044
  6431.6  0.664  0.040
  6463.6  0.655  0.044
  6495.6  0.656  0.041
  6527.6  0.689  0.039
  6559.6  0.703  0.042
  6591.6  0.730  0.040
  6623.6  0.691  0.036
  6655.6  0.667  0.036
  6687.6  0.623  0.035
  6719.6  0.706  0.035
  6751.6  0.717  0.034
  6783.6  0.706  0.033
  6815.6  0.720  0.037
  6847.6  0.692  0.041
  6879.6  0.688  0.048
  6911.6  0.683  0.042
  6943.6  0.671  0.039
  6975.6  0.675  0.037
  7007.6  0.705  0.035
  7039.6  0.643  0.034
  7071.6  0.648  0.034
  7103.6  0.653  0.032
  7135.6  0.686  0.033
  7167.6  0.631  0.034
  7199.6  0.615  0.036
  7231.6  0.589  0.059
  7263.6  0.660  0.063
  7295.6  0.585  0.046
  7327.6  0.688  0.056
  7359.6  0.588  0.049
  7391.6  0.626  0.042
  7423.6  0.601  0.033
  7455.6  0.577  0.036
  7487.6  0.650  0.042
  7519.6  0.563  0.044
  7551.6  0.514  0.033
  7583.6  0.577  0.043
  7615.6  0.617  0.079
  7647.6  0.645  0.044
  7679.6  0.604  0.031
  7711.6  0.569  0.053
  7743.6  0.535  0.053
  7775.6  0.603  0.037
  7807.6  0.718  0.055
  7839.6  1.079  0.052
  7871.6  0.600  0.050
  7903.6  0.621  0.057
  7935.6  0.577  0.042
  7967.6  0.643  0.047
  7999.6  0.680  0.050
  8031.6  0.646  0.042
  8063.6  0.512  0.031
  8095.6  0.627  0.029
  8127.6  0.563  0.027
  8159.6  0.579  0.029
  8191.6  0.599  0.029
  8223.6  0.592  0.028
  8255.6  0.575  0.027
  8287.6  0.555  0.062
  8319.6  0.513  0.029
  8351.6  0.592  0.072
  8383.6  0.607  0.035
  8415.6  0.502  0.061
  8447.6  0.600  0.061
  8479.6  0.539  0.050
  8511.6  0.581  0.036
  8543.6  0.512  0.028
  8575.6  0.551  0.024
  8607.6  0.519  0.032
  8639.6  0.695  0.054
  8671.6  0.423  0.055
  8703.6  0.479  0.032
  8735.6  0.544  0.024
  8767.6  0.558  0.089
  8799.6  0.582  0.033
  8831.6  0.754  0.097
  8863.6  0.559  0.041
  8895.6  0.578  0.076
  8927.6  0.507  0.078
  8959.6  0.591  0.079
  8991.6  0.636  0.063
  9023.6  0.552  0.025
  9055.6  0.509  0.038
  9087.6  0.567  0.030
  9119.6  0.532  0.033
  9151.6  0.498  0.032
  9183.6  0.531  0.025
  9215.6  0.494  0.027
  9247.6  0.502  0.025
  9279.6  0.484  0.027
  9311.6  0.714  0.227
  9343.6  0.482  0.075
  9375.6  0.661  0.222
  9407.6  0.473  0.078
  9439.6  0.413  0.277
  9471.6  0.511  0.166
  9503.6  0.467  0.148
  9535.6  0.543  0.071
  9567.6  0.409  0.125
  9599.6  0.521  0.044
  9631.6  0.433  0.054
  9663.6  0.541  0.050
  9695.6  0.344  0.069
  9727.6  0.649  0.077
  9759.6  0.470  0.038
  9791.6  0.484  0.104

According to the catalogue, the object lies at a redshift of 0.19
